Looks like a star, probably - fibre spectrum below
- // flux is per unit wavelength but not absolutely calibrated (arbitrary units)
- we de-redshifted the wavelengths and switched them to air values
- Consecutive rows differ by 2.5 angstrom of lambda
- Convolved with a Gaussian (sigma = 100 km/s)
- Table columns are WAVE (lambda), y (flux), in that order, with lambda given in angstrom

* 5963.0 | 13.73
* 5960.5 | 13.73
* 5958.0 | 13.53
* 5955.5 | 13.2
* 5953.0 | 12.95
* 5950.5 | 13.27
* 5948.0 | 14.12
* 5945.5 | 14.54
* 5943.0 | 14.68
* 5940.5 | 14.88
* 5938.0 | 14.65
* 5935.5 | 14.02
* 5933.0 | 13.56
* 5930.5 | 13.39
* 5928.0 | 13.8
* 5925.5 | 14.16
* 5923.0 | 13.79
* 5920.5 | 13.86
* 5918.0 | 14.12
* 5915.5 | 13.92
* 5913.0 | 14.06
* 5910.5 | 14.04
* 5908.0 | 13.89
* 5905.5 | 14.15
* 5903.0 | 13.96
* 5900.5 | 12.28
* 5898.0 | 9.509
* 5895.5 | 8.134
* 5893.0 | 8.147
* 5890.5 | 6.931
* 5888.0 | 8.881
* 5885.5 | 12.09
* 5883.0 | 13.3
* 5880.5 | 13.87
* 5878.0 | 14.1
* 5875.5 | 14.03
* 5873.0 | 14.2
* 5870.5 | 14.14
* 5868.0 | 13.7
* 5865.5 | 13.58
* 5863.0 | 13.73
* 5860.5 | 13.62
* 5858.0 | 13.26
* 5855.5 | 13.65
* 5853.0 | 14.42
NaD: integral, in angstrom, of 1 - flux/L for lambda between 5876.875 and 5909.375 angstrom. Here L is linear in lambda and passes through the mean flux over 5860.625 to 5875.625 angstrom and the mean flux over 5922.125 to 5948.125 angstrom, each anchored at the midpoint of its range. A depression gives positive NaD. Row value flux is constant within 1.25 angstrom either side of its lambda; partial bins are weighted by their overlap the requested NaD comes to 5.8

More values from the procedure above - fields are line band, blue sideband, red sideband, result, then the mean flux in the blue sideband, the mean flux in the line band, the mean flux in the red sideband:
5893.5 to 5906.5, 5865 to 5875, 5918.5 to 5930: 2.38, 13.9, 11.4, 13.9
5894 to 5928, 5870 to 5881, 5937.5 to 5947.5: 3.14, 14.1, 13.1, 14.6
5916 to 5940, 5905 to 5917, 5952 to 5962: -0.33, 14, 14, 13.4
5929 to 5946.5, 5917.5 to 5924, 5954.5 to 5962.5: -0.64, 13.9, 14.2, 13.5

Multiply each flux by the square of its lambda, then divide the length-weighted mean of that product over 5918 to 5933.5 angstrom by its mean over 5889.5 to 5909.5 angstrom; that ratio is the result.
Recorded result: 1.3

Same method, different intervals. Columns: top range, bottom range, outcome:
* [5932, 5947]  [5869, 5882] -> 1.05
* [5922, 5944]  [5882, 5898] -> 1.50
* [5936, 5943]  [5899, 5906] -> 1.12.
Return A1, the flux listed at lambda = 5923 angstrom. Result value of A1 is 13.79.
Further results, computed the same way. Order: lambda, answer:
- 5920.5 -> 13.86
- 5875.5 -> 14.03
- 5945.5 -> 14.54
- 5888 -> 8.881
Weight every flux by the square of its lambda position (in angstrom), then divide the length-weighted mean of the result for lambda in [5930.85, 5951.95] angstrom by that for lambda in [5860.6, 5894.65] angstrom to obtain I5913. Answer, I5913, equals 1.17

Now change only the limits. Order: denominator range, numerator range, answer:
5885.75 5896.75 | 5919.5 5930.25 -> 1.67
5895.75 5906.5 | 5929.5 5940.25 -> 1.18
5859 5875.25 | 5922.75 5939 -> 1.03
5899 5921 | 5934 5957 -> 1.03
